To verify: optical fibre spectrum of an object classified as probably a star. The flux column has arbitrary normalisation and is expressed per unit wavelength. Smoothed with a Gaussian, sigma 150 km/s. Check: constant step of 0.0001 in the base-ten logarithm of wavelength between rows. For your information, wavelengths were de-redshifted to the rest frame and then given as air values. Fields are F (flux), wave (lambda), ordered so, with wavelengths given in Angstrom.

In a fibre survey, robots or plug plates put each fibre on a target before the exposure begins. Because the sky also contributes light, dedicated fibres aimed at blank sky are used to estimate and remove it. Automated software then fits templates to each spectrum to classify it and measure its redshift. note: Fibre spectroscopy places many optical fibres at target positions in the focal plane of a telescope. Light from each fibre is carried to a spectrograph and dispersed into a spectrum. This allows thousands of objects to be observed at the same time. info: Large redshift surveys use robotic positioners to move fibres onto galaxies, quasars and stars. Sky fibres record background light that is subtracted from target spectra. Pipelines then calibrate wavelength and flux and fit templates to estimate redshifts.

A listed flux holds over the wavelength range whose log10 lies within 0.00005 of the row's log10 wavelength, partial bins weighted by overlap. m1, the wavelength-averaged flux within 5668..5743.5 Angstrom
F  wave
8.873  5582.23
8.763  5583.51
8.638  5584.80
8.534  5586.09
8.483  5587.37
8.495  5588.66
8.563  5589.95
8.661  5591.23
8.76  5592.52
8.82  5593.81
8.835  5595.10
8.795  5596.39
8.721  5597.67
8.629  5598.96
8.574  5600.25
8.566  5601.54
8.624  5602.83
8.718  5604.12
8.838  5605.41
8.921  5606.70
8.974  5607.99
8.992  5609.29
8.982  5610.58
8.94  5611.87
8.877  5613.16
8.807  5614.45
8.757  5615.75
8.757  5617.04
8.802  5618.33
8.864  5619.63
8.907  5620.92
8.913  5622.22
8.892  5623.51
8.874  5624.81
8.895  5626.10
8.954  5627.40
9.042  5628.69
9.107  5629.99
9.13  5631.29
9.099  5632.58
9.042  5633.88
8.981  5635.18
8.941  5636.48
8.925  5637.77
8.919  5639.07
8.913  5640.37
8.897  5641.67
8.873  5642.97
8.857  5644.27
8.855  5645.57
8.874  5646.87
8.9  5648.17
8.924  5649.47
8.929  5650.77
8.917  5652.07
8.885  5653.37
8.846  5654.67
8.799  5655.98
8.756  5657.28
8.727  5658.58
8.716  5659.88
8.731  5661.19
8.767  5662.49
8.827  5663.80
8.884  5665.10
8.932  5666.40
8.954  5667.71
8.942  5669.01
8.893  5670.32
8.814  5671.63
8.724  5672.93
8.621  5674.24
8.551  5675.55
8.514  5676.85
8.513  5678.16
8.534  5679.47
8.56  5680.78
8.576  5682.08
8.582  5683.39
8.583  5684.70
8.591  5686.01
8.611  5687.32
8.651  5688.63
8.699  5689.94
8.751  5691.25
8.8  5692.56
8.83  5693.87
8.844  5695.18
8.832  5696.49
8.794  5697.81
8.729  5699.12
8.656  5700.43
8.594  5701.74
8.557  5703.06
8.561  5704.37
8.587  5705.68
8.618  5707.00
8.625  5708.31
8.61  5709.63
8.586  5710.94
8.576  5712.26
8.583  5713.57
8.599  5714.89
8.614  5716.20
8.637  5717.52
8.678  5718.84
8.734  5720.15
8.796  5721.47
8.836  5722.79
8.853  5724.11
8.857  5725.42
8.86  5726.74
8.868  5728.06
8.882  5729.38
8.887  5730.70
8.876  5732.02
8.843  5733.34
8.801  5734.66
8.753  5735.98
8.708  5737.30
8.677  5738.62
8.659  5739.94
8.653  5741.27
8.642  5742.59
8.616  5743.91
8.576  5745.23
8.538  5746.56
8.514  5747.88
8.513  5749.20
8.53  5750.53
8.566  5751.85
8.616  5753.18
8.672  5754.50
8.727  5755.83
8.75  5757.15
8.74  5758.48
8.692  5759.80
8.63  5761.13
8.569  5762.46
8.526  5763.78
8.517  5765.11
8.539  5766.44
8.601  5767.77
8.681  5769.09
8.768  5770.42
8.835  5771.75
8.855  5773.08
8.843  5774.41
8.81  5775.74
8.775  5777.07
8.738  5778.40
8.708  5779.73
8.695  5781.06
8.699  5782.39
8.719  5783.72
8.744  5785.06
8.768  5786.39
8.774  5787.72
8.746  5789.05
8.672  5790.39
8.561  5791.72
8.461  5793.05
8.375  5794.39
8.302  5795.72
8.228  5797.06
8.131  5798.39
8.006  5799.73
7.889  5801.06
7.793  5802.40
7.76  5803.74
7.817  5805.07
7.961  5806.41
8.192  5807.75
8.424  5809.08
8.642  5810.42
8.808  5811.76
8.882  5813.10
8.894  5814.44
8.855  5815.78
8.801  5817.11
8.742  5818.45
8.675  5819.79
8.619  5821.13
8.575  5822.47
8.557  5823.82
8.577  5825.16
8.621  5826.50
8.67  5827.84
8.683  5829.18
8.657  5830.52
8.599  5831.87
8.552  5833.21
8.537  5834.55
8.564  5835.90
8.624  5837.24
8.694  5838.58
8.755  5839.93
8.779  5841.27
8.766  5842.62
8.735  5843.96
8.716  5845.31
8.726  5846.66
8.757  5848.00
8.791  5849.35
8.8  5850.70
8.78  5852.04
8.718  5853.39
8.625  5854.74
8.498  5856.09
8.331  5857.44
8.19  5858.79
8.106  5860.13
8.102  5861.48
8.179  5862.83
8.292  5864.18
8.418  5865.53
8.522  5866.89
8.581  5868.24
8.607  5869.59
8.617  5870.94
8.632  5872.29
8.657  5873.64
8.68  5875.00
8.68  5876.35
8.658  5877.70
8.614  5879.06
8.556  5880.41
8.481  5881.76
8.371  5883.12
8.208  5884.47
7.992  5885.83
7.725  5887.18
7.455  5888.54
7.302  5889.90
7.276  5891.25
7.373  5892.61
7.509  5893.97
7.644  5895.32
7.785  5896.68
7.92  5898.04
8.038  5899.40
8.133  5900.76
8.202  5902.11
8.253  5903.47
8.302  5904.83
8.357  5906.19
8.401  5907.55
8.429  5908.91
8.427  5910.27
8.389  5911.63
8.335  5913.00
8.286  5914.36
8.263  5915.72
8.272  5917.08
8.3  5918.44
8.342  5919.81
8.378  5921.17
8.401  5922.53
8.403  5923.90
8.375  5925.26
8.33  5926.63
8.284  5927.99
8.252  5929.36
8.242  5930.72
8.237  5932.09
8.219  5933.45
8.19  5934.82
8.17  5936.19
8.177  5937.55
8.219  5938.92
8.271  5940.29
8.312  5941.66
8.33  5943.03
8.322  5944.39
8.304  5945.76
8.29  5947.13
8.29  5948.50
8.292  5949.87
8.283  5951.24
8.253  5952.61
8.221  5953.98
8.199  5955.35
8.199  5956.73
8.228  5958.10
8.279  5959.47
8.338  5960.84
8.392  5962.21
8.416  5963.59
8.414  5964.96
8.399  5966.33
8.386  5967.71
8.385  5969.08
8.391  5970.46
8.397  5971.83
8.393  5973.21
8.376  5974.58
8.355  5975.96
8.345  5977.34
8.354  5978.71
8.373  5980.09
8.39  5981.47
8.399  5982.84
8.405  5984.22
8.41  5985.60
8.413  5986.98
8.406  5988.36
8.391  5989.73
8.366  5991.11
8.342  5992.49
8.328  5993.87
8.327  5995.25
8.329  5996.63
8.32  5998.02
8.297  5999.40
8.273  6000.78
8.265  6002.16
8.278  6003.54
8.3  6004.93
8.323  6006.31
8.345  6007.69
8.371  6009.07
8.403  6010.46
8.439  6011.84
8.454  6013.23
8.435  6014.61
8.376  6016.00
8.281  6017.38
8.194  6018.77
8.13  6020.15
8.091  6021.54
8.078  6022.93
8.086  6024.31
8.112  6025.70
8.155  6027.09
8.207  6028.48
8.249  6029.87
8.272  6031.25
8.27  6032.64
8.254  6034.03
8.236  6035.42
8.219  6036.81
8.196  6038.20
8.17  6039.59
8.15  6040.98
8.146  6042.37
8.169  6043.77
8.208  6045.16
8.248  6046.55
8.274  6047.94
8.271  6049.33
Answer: 8.7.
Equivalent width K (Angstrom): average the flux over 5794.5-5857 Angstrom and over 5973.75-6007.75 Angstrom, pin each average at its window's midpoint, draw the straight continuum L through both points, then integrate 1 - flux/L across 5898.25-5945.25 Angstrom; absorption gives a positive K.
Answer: 0.8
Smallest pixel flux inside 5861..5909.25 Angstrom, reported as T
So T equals 7.276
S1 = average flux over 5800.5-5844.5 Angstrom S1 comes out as 8.54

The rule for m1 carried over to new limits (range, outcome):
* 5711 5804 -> 8.63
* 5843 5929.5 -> 8.31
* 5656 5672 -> 8.83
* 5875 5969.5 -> 8.22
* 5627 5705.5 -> 8.8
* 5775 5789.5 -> 8.75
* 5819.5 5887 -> 8.56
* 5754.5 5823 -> 8.56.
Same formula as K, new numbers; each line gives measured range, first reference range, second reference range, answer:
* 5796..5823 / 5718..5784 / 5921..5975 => 0.6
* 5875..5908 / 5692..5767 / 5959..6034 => 1.6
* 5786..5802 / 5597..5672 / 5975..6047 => 0.4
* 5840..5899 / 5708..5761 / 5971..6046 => 1.2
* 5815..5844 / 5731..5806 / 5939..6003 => -0.6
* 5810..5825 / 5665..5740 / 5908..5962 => -0.4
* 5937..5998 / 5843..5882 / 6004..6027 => 0.2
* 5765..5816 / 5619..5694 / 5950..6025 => 0.6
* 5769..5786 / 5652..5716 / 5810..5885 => -0.2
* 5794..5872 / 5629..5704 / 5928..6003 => 0.2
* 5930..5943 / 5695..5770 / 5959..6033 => 0.3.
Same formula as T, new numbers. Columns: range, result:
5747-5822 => 7.76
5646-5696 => 8.513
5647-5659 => 8.727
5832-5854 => 8.537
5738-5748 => 8.514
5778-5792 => 8.561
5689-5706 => 8.557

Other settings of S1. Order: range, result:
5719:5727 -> 8.82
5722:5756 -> 8.71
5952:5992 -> 8.35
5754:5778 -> 8.7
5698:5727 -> 8.67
